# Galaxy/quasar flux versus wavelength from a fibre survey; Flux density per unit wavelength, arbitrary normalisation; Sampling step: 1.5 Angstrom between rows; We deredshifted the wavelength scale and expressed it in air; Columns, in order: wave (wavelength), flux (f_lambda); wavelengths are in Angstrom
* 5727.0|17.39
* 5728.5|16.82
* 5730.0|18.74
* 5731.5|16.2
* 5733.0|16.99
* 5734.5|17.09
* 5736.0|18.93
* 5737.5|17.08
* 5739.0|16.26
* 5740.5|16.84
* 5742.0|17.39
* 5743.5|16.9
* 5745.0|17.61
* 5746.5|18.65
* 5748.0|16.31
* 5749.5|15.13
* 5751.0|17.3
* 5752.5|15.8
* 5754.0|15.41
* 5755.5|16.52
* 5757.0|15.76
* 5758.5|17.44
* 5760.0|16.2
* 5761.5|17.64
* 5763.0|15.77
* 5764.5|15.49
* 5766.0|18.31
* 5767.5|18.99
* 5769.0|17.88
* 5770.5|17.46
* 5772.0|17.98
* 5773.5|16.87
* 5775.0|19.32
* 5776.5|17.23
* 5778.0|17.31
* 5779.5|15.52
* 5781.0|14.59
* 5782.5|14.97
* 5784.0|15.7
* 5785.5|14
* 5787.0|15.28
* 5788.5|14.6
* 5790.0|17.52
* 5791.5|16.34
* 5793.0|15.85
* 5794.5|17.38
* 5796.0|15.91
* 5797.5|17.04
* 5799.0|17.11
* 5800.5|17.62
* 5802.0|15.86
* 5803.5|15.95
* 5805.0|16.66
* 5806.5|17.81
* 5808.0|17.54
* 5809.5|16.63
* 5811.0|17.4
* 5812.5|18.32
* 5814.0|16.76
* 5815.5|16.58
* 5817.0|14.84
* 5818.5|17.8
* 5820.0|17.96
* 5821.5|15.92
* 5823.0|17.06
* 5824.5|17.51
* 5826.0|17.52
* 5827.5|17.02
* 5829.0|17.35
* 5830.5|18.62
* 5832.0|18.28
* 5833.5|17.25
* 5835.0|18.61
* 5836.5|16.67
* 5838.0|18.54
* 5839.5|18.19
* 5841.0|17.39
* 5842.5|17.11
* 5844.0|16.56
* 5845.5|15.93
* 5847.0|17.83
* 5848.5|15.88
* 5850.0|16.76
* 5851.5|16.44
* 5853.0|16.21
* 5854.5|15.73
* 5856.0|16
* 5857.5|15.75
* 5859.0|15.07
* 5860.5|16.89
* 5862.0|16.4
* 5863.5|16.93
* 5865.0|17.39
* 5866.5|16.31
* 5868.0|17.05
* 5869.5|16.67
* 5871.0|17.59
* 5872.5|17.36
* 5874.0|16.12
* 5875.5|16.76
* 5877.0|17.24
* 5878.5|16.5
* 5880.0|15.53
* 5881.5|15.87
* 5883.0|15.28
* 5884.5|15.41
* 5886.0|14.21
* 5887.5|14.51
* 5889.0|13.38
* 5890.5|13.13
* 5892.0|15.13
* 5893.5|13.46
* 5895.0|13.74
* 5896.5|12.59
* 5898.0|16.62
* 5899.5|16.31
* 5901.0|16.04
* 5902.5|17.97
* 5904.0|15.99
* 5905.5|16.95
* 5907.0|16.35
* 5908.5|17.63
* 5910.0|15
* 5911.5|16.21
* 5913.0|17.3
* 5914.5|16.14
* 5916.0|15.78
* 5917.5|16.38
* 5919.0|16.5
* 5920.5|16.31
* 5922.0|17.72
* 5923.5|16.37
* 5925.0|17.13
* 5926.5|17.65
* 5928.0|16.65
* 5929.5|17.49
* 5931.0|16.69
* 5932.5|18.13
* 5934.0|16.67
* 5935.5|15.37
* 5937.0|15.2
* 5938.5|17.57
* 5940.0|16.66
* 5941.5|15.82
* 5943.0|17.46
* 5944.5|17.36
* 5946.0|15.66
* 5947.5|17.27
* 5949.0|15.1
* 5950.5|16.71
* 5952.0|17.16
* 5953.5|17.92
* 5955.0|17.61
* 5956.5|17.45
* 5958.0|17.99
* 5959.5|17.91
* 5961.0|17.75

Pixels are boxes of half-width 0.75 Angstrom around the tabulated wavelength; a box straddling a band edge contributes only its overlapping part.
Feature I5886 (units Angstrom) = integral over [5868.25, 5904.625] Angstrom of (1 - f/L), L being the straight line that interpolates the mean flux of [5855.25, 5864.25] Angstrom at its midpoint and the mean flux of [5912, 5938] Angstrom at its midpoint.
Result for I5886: 1.78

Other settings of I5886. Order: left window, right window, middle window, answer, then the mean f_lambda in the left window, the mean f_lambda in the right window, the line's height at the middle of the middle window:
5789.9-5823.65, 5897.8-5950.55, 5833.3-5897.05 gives 2.3 Angstrom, 16.9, 16.6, 16.7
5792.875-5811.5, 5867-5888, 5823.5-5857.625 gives -1.3 Angstrom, 16.9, 16.2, 16.5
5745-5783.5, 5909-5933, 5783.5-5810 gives 0.6 Angstrom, 16.8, 16.7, 16.8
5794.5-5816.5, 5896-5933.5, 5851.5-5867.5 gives 0.5 Angstrom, 16.9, 16.6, 16.8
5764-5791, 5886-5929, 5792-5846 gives -2.5 Angstrom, 16.6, 15.9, 16.4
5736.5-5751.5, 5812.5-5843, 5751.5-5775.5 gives 0.1 Angstrom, 17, 17.4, 17.1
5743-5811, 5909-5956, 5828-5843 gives -1.0 Angstrom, 16.7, 16.7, 16.7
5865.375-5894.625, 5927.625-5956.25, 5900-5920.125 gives -0.3 Angstrom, 15.7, 16.8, 16.2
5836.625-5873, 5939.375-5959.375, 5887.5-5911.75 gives 2.1 Angstrom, 16.7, 17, 16.9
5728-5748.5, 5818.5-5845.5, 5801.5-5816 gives 0.4 Angstrom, 17.3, 17.5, 17.4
